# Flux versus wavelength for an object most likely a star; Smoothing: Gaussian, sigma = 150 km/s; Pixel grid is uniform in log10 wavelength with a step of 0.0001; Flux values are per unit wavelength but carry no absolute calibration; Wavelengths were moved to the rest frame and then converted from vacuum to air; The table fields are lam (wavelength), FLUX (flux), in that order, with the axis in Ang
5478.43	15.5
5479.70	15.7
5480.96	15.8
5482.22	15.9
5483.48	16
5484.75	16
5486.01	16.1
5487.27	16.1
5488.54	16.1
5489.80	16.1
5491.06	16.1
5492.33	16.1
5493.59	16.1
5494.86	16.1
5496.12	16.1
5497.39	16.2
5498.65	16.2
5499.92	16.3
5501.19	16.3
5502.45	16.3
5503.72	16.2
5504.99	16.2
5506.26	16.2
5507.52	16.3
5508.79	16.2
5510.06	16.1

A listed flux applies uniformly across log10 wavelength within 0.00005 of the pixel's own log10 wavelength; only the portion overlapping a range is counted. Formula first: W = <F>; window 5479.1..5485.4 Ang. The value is 15.9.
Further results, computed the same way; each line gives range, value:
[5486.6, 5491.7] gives 16.1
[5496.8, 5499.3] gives 16.2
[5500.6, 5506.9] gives 16.3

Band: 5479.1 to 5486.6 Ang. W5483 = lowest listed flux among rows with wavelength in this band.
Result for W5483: 15.7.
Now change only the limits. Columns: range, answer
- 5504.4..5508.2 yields 16.2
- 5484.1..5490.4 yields 16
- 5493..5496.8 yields 16.1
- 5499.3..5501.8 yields 16.3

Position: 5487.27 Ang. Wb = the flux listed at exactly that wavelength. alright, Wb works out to 16.1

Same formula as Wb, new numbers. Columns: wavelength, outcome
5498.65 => 16.2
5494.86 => 16.1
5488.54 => 16.1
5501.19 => 16.3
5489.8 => 16.1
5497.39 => 16.2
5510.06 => 16.1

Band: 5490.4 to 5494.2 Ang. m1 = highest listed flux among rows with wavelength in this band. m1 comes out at 16.1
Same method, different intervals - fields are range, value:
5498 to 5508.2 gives 16.3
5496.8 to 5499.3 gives 16.2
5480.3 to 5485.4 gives 16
